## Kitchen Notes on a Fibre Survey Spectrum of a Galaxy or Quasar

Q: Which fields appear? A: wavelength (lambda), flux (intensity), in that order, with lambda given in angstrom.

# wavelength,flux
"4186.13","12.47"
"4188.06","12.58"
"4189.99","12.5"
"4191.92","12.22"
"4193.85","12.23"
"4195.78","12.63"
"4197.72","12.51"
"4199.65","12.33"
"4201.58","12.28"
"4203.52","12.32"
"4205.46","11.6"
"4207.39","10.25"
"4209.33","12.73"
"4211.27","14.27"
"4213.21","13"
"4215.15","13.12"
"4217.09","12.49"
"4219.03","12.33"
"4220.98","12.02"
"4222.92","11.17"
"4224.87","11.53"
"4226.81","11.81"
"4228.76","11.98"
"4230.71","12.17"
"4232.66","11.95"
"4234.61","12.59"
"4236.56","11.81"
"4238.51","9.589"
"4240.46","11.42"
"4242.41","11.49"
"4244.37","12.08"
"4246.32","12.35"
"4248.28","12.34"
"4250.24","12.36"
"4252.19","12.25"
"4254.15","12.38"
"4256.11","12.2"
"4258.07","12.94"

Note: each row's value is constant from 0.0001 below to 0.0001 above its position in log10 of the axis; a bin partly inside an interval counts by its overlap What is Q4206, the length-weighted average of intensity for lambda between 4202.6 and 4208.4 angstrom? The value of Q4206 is 11.4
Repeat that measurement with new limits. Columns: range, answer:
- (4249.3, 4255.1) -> 12.3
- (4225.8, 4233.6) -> 12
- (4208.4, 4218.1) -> 13.1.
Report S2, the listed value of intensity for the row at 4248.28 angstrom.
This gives 12.34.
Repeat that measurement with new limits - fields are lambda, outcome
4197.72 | 12.51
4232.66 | 11.95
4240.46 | 11.42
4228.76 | 11.98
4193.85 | 12.23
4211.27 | 14.27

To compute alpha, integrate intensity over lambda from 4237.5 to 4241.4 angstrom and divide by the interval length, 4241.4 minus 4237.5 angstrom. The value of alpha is 10.5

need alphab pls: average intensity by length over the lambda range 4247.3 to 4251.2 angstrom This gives 12.3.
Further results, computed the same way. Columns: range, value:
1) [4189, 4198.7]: 12.4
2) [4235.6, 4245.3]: 11.3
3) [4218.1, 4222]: 12.2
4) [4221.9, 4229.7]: 11.6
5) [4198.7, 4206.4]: 12.1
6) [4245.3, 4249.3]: 12.3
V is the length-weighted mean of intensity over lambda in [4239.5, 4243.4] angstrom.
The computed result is 11.4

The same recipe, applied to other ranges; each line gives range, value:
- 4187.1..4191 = 12.5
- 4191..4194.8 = 12.2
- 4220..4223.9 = 11.6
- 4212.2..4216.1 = 13.1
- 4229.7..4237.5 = 12.1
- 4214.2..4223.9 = 12.2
